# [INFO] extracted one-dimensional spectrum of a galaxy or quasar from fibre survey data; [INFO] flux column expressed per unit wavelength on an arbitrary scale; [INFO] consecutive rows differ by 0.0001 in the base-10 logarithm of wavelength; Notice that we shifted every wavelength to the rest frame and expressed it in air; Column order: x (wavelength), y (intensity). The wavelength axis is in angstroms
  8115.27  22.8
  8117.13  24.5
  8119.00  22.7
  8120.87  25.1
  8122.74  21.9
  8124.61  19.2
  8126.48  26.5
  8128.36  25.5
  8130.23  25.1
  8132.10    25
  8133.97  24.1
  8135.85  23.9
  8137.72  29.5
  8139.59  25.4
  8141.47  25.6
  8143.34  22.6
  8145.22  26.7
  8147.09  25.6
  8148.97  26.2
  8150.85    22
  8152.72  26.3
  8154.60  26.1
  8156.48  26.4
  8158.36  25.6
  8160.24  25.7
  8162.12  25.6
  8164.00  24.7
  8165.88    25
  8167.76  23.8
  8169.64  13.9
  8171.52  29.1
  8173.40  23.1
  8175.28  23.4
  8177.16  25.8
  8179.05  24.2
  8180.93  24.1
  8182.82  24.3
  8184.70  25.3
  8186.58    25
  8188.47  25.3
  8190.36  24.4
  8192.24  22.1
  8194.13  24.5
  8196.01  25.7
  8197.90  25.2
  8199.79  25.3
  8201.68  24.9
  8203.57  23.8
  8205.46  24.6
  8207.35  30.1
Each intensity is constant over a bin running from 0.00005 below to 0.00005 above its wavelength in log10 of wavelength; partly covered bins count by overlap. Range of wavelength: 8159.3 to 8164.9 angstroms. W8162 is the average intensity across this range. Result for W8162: 25.3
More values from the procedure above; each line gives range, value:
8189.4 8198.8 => 24.4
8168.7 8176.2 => 22.4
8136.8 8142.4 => 26.8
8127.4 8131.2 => 25.3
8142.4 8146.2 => 24.7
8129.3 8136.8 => 24.5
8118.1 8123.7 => 23.2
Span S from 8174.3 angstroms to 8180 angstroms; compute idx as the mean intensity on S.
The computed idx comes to 24.5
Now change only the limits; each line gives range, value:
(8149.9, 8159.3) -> 25.3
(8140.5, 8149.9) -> 25.3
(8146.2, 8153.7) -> 25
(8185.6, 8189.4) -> 25.2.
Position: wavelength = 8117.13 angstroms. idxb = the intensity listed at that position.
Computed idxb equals 24.5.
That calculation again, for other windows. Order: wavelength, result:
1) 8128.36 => 25.5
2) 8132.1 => 25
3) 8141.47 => 25.6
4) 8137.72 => 29.5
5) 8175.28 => 23.4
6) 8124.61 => 19.2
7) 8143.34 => 22.6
